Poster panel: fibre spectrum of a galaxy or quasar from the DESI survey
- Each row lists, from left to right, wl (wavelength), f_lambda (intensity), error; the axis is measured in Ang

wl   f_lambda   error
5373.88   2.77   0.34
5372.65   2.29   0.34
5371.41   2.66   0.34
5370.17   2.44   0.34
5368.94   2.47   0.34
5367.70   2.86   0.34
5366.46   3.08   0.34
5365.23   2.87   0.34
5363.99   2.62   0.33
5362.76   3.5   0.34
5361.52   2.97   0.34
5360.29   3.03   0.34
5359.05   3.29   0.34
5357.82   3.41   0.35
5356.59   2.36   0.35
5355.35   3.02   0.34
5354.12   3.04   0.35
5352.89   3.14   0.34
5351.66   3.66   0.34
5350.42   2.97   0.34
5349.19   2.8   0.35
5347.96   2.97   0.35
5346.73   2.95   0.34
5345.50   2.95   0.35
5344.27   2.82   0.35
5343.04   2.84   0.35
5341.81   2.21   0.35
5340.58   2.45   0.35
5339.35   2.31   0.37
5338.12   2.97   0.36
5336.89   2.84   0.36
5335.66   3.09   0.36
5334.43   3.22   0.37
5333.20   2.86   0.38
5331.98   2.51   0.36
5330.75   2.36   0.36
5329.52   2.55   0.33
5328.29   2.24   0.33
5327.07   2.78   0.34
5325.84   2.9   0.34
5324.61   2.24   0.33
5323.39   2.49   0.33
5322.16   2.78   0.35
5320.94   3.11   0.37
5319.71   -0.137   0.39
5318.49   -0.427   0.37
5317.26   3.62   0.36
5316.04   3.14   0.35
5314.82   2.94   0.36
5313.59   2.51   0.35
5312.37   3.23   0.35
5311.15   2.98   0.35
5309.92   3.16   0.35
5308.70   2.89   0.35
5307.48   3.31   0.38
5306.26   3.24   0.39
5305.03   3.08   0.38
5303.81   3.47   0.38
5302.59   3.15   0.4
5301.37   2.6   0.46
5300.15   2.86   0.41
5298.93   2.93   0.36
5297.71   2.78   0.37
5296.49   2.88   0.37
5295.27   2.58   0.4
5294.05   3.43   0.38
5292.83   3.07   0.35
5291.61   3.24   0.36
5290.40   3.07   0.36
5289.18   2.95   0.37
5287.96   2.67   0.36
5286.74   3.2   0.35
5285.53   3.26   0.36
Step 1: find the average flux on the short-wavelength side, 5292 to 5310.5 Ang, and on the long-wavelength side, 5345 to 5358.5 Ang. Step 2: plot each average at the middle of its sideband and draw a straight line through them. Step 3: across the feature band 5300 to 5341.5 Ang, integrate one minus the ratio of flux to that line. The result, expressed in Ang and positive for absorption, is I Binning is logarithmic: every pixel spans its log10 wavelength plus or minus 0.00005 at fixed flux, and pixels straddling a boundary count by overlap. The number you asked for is 4.8 Ang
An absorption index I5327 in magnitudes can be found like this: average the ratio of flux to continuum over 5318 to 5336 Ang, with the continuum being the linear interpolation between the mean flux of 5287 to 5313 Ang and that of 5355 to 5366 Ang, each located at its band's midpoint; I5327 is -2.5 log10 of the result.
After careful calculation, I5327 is 0.29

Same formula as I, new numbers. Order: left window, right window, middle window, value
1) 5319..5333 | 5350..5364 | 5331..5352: -0.8 Ang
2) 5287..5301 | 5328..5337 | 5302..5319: -0.3 Ang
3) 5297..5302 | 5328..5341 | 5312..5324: 1.9 Ang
